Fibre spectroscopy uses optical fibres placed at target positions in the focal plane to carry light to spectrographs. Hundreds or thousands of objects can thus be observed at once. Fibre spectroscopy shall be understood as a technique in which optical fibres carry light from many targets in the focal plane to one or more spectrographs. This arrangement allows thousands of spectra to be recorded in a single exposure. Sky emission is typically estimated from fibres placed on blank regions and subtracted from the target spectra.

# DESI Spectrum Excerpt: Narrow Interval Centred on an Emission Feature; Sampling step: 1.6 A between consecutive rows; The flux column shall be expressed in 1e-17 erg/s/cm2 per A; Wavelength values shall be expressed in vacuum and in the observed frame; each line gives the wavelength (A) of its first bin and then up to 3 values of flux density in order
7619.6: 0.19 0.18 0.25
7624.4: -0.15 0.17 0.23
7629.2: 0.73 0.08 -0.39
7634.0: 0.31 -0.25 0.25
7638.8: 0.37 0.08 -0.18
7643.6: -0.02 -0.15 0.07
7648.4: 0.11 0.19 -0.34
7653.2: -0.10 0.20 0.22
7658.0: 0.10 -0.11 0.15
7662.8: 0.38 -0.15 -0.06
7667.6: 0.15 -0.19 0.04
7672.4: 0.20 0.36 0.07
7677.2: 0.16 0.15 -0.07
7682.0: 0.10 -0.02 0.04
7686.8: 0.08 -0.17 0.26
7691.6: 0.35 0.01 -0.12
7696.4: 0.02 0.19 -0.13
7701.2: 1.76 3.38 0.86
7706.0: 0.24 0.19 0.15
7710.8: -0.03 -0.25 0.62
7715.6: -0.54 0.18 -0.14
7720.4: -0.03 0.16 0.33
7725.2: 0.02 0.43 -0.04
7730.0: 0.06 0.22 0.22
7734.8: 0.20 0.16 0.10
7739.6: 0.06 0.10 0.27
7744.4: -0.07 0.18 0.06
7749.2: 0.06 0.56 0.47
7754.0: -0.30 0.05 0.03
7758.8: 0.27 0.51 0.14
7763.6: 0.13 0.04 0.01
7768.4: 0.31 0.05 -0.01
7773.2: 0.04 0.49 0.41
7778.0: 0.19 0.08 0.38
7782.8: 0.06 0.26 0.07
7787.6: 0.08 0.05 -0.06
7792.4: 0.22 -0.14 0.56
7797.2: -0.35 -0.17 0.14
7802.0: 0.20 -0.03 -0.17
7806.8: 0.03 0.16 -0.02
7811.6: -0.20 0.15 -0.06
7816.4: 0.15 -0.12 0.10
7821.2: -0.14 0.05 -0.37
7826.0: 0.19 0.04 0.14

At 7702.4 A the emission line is H-alpha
